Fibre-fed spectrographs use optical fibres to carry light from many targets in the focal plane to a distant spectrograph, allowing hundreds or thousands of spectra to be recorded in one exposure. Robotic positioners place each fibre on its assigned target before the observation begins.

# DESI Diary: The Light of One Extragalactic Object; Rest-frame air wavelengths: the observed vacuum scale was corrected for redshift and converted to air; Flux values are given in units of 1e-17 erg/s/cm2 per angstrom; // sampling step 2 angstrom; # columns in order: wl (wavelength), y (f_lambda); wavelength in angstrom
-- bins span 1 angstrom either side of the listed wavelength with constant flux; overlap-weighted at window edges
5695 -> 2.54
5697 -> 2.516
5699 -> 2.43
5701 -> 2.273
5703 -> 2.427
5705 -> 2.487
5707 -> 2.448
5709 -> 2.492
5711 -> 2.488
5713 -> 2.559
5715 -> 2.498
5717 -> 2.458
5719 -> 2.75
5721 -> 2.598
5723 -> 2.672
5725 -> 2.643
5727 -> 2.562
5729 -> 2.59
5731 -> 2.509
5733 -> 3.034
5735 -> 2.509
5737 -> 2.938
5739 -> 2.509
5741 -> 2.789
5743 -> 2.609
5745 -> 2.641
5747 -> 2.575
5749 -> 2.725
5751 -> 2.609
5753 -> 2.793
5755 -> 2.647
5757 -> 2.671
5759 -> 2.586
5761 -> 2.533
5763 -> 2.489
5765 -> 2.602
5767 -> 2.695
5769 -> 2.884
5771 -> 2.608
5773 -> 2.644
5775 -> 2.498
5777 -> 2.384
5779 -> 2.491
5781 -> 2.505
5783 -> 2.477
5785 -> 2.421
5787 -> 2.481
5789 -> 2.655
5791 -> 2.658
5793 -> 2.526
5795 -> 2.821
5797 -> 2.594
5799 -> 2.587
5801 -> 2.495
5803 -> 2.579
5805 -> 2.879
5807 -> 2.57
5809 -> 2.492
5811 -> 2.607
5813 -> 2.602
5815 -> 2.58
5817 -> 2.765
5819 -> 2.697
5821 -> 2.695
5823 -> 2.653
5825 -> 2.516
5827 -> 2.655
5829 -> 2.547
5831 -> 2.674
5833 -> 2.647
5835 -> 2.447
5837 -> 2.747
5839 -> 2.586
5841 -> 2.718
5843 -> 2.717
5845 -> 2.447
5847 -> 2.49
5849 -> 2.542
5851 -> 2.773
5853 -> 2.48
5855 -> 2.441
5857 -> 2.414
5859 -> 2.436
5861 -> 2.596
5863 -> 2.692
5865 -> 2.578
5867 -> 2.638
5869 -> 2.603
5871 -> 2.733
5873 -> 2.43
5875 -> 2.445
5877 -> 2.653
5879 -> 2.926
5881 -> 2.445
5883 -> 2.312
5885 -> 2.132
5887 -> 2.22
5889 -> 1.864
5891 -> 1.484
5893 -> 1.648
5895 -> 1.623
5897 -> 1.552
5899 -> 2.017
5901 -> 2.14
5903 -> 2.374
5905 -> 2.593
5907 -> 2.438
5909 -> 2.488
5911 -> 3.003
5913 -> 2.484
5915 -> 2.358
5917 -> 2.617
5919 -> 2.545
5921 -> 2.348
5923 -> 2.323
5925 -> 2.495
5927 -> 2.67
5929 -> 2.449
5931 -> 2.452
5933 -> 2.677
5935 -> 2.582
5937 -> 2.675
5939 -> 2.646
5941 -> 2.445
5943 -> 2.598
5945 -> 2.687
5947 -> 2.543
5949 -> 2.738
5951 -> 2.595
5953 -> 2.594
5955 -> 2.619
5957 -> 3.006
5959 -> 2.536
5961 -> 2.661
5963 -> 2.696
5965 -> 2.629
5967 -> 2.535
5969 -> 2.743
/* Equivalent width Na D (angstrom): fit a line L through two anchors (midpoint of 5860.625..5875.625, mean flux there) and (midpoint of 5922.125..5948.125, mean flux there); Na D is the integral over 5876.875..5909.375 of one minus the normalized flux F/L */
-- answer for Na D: 5.4 angstrom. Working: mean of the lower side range 2.59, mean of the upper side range 2.56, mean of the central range 2.15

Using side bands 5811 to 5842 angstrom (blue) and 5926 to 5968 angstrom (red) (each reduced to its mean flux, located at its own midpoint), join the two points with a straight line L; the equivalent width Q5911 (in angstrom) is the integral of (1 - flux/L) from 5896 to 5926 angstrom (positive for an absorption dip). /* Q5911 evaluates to 2.7 angstrom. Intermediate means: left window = 2.63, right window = 2.62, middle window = 2.38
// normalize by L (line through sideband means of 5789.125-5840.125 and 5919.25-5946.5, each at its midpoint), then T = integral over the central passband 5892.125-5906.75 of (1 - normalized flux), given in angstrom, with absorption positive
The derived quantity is 3.1 angstrom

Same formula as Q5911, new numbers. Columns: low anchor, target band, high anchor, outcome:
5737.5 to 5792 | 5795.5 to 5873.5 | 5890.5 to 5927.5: -5.0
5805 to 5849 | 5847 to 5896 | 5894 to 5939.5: 2.7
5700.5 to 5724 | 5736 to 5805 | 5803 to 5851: -1.1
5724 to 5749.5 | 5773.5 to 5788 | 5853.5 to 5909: 0.5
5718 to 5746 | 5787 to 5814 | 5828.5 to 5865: 0.0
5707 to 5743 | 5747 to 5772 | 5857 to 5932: -0.8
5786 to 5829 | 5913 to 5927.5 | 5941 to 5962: 0.9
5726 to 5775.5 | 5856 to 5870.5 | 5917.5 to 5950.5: 0.1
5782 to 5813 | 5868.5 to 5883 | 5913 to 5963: 0.0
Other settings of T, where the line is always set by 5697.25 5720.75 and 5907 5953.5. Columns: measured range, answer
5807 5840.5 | -1.2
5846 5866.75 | -0.1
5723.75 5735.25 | -0.7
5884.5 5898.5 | 4.2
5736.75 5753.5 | -1.2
